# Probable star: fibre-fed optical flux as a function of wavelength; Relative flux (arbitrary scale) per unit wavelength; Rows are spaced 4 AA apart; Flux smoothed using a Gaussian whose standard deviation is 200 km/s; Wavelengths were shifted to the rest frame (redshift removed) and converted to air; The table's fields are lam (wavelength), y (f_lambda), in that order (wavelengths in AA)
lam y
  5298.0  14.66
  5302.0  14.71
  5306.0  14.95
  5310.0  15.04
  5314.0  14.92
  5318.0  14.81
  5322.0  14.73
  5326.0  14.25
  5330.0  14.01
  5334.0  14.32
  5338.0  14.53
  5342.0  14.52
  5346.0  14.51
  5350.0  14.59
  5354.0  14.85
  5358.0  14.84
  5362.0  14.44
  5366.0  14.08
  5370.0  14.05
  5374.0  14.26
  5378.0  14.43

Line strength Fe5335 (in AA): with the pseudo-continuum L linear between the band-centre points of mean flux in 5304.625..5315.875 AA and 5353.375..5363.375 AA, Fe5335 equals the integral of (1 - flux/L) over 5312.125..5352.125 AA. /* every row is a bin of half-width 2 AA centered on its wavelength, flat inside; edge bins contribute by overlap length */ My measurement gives 0.9 AA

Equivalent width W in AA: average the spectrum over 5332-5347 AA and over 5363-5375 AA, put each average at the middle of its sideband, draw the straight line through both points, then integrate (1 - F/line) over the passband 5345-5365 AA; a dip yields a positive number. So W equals -0.46 AA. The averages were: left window 14.5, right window 14.1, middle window 14.6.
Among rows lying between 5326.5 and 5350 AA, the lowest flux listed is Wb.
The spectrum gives 14.01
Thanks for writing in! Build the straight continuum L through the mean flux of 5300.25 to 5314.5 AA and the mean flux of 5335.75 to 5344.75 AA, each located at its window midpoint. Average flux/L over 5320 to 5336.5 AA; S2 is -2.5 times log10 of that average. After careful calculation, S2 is 0.02 mag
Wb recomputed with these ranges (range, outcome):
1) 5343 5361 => 14.51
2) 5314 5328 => 14.25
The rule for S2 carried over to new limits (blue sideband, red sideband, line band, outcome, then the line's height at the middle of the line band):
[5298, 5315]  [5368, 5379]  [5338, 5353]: 0.00 mag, 14.5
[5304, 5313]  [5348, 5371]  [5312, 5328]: 0.01 mag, 14.9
